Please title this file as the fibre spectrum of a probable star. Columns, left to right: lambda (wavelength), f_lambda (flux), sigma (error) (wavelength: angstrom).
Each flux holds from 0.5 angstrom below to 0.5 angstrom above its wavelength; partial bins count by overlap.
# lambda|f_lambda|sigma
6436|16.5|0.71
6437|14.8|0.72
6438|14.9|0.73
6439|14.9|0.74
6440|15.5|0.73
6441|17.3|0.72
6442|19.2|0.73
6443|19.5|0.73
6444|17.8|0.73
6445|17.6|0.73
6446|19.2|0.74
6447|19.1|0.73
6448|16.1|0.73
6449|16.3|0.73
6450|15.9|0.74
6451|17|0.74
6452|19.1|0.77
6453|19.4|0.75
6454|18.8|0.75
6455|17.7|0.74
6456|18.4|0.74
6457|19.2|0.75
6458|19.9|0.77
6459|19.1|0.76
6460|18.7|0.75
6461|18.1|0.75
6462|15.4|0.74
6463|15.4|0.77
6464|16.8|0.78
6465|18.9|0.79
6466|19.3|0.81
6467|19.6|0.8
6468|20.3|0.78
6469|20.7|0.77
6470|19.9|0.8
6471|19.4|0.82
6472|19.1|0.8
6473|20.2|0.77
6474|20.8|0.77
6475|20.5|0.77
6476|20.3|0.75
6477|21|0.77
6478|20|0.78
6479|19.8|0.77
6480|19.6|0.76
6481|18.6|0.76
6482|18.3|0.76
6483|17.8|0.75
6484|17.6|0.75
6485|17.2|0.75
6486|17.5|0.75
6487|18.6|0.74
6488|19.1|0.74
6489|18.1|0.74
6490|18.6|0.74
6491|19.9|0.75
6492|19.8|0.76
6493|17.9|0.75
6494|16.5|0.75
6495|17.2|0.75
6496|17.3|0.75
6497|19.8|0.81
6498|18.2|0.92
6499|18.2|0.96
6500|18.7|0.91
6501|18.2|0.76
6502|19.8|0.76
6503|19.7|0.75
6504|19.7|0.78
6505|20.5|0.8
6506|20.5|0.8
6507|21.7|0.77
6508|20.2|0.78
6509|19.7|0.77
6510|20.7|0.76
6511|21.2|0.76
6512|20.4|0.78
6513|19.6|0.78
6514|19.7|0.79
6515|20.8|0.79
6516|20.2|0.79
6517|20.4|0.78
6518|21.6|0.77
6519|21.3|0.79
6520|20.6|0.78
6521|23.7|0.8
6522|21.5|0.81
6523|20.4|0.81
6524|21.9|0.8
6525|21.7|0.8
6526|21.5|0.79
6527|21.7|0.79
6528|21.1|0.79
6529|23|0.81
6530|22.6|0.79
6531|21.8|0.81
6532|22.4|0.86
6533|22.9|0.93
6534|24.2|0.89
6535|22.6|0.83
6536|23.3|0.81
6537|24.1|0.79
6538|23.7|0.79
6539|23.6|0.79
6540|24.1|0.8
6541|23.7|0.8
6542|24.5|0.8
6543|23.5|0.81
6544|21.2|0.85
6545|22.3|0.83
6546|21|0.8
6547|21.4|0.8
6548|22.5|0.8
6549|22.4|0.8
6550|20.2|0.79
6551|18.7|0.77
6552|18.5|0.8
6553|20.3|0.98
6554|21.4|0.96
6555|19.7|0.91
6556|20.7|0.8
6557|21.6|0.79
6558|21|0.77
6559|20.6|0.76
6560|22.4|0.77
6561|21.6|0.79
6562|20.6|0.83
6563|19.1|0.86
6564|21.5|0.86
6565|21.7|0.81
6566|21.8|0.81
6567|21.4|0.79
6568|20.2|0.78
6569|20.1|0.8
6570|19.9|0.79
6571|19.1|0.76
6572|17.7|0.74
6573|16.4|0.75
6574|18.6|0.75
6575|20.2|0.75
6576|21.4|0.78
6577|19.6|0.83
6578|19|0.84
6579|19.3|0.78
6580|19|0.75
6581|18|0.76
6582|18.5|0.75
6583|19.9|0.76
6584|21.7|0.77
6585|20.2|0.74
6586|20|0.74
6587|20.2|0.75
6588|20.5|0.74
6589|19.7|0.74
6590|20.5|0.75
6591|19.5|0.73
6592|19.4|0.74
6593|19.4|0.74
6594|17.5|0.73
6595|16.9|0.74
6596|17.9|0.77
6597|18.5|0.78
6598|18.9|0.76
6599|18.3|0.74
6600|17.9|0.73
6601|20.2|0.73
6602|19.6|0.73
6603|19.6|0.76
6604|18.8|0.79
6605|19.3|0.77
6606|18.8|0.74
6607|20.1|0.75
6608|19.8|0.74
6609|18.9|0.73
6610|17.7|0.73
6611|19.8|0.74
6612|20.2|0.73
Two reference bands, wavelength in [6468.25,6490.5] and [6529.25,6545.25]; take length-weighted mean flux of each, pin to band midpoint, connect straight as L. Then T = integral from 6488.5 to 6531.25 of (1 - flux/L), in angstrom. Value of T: 2.3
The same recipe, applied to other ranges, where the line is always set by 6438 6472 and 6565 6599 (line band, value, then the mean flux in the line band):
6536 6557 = -3.1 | 21.9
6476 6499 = -0.2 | 18.6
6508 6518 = -0.9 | 20.4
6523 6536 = -2.3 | 22.2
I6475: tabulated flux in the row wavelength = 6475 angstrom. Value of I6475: 20.5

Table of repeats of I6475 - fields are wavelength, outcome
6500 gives 18.7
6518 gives 21.6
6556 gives 20.7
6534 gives 24.2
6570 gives 19.9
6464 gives 16.8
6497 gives 19.8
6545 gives 22.3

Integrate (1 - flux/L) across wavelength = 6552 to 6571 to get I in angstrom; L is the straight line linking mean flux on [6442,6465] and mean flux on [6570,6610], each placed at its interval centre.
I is -1.83 angstrom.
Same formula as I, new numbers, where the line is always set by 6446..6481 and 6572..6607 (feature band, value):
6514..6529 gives -1.83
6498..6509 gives -0.41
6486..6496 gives 0.31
